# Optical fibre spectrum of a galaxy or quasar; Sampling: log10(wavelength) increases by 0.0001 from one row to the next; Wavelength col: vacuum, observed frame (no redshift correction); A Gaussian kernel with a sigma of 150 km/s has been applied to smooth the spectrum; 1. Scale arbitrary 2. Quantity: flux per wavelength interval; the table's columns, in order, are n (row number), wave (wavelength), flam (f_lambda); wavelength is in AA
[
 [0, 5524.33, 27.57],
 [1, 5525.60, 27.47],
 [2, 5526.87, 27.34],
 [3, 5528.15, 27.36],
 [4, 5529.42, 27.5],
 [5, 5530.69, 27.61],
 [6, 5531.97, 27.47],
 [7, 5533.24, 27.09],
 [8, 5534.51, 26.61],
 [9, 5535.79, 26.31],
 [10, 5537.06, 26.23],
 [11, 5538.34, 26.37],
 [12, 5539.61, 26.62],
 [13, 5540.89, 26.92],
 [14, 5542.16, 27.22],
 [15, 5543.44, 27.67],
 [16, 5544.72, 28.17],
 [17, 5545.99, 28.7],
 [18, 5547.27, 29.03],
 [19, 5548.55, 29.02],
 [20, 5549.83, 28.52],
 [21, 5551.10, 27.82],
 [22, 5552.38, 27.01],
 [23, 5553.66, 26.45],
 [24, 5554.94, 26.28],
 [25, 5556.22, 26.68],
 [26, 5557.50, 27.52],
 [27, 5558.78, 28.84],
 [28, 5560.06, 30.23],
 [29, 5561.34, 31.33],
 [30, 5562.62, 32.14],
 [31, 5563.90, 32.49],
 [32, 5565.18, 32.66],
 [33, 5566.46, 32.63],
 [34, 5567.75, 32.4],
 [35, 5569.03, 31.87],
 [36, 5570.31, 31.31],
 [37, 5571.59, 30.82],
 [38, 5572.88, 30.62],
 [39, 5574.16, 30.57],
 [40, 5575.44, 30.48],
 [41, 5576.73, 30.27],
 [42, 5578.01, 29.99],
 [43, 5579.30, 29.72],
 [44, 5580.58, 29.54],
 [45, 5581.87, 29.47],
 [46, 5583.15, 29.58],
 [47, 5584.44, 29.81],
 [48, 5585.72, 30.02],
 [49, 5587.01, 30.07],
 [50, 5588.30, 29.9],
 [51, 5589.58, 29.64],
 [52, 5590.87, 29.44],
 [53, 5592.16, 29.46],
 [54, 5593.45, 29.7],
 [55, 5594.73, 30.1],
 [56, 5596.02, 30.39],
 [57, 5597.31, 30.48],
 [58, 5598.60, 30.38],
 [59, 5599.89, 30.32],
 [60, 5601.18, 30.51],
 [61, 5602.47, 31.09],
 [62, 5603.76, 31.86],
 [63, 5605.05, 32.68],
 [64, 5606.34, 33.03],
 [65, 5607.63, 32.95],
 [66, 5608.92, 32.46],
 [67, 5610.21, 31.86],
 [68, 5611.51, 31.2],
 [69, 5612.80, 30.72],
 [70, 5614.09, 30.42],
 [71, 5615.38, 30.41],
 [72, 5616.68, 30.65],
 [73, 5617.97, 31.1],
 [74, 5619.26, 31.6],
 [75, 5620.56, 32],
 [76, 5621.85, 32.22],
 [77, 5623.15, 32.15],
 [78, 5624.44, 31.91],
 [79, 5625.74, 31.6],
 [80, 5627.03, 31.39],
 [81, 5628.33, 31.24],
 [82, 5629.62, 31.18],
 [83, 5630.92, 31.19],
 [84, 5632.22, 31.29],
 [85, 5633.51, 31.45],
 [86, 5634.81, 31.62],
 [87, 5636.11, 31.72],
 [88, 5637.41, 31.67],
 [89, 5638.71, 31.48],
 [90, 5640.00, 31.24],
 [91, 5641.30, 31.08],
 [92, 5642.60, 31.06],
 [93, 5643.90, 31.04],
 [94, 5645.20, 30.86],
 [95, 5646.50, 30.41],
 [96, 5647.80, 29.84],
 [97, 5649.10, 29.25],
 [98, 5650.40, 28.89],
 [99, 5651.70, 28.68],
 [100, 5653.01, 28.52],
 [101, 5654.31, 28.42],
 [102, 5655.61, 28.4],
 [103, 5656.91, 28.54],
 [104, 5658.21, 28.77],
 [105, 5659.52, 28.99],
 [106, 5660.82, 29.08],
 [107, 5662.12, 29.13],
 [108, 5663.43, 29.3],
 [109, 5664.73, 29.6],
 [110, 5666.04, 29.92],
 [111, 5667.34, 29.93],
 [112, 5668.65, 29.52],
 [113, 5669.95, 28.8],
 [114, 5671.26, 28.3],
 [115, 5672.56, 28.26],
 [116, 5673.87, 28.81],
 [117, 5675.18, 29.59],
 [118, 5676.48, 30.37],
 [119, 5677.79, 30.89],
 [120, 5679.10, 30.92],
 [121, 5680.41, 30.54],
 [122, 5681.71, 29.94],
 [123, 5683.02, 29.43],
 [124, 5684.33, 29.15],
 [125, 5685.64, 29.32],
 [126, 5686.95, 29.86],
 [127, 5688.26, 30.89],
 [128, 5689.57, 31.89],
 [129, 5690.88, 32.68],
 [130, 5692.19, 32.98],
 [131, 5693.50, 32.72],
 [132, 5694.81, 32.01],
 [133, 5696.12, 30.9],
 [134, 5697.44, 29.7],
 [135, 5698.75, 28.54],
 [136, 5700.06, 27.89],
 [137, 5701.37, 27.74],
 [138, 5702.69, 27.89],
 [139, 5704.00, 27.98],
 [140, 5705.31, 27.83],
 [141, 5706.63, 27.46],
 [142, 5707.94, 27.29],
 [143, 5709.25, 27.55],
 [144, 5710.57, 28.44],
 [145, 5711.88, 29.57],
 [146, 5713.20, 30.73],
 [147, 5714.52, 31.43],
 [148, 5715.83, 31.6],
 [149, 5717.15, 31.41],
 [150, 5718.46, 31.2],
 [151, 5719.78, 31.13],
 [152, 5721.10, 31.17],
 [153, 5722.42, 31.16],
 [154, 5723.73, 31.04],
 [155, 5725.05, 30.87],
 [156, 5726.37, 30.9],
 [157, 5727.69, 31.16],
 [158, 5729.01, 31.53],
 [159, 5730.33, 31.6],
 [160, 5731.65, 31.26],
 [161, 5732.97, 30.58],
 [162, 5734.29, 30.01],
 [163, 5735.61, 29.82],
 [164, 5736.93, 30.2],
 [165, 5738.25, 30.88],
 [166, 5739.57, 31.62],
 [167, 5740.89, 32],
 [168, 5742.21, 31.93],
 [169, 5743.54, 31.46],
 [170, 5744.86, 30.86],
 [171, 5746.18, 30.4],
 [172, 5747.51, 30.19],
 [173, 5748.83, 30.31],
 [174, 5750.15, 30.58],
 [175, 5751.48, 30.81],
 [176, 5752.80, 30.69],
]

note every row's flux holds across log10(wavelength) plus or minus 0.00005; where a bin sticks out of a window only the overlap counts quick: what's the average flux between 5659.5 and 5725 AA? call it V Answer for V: 29.9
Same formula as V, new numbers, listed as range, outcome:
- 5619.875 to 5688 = 30.2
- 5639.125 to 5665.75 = 29.6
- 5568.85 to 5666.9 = 30.5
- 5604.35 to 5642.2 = 31.6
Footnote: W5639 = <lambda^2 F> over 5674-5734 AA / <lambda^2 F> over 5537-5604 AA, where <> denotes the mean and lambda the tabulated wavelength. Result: 1.07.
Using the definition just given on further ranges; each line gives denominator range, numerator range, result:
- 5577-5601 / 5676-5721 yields 1.04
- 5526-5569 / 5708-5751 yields 1.15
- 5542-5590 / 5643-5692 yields 1.04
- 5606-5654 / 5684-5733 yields 1.00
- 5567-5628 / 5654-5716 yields 0.99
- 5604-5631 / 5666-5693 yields 0.97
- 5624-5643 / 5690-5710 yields 0.96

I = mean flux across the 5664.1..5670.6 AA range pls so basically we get 29.6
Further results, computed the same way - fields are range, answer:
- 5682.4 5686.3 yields 29.3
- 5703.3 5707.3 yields 27.8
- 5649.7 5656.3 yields 28.6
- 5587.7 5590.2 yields 29.9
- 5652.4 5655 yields 28.5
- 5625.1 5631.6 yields 31.3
